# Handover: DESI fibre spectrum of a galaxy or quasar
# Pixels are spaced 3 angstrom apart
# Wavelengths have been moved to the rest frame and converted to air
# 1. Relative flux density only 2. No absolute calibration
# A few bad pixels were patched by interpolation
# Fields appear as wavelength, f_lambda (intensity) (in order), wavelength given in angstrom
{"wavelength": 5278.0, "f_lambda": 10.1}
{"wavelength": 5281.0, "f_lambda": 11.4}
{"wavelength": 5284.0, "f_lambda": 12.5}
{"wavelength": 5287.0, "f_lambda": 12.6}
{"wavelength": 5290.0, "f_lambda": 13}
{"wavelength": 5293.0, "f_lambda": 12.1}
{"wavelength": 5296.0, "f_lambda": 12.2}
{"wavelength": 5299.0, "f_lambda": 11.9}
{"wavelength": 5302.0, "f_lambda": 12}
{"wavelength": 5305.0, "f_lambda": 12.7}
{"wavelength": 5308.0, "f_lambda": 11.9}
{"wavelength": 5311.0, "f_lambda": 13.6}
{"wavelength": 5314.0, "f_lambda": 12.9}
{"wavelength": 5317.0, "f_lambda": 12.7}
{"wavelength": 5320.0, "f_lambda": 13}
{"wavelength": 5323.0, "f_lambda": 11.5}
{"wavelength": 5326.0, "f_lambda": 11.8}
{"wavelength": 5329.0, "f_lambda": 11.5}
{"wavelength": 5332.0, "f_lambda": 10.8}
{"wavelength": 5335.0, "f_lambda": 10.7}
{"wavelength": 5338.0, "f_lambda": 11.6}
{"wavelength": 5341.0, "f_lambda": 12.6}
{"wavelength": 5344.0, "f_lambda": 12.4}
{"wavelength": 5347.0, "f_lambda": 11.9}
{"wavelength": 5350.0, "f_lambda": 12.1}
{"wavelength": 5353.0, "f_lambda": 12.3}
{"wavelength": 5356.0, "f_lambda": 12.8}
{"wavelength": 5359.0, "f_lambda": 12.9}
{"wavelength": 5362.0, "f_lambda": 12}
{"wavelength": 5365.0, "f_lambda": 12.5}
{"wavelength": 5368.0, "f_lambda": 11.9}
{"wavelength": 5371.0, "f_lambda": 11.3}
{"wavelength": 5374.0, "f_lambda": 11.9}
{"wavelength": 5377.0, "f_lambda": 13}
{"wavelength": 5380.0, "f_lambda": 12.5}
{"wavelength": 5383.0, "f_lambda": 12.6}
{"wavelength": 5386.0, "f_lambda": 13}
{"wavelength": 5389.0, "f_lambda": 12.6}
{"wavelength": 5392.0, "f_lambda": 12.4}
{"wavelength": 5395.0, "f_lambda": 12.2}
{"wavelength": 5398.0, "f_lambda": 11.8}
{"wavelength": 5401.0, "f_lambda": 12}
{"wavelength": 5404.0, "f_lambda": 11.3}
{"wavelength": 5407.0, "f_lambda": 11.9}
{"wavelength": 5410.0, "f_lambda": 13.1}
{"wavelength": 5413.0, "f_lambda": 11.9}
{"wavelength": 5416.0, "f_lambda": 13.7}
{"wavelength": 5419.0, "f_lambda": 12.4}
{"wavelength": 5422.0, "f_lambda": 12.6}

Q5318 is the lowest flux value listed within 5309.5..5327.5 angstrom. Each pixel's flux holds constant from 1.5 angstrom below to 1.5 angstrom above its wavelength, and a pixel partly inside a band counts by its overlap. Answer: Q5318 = 11.5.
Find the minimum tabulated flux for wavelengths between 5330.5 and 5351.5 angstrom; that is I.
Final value 10.7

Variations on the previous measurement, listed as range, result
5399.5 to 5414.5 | 11.3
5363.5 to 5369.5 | 11.9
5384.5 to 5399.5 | 11.8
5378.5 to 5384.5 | 12.5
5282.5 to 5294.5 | 12.1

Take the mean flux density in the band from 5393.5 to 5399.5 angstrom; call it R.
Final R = 12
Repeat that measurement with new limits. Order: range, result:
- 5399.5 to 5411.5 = 12.1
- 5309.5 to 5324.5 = 12.7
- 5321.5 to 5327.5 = 11.7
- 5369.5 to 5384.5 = 12.3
